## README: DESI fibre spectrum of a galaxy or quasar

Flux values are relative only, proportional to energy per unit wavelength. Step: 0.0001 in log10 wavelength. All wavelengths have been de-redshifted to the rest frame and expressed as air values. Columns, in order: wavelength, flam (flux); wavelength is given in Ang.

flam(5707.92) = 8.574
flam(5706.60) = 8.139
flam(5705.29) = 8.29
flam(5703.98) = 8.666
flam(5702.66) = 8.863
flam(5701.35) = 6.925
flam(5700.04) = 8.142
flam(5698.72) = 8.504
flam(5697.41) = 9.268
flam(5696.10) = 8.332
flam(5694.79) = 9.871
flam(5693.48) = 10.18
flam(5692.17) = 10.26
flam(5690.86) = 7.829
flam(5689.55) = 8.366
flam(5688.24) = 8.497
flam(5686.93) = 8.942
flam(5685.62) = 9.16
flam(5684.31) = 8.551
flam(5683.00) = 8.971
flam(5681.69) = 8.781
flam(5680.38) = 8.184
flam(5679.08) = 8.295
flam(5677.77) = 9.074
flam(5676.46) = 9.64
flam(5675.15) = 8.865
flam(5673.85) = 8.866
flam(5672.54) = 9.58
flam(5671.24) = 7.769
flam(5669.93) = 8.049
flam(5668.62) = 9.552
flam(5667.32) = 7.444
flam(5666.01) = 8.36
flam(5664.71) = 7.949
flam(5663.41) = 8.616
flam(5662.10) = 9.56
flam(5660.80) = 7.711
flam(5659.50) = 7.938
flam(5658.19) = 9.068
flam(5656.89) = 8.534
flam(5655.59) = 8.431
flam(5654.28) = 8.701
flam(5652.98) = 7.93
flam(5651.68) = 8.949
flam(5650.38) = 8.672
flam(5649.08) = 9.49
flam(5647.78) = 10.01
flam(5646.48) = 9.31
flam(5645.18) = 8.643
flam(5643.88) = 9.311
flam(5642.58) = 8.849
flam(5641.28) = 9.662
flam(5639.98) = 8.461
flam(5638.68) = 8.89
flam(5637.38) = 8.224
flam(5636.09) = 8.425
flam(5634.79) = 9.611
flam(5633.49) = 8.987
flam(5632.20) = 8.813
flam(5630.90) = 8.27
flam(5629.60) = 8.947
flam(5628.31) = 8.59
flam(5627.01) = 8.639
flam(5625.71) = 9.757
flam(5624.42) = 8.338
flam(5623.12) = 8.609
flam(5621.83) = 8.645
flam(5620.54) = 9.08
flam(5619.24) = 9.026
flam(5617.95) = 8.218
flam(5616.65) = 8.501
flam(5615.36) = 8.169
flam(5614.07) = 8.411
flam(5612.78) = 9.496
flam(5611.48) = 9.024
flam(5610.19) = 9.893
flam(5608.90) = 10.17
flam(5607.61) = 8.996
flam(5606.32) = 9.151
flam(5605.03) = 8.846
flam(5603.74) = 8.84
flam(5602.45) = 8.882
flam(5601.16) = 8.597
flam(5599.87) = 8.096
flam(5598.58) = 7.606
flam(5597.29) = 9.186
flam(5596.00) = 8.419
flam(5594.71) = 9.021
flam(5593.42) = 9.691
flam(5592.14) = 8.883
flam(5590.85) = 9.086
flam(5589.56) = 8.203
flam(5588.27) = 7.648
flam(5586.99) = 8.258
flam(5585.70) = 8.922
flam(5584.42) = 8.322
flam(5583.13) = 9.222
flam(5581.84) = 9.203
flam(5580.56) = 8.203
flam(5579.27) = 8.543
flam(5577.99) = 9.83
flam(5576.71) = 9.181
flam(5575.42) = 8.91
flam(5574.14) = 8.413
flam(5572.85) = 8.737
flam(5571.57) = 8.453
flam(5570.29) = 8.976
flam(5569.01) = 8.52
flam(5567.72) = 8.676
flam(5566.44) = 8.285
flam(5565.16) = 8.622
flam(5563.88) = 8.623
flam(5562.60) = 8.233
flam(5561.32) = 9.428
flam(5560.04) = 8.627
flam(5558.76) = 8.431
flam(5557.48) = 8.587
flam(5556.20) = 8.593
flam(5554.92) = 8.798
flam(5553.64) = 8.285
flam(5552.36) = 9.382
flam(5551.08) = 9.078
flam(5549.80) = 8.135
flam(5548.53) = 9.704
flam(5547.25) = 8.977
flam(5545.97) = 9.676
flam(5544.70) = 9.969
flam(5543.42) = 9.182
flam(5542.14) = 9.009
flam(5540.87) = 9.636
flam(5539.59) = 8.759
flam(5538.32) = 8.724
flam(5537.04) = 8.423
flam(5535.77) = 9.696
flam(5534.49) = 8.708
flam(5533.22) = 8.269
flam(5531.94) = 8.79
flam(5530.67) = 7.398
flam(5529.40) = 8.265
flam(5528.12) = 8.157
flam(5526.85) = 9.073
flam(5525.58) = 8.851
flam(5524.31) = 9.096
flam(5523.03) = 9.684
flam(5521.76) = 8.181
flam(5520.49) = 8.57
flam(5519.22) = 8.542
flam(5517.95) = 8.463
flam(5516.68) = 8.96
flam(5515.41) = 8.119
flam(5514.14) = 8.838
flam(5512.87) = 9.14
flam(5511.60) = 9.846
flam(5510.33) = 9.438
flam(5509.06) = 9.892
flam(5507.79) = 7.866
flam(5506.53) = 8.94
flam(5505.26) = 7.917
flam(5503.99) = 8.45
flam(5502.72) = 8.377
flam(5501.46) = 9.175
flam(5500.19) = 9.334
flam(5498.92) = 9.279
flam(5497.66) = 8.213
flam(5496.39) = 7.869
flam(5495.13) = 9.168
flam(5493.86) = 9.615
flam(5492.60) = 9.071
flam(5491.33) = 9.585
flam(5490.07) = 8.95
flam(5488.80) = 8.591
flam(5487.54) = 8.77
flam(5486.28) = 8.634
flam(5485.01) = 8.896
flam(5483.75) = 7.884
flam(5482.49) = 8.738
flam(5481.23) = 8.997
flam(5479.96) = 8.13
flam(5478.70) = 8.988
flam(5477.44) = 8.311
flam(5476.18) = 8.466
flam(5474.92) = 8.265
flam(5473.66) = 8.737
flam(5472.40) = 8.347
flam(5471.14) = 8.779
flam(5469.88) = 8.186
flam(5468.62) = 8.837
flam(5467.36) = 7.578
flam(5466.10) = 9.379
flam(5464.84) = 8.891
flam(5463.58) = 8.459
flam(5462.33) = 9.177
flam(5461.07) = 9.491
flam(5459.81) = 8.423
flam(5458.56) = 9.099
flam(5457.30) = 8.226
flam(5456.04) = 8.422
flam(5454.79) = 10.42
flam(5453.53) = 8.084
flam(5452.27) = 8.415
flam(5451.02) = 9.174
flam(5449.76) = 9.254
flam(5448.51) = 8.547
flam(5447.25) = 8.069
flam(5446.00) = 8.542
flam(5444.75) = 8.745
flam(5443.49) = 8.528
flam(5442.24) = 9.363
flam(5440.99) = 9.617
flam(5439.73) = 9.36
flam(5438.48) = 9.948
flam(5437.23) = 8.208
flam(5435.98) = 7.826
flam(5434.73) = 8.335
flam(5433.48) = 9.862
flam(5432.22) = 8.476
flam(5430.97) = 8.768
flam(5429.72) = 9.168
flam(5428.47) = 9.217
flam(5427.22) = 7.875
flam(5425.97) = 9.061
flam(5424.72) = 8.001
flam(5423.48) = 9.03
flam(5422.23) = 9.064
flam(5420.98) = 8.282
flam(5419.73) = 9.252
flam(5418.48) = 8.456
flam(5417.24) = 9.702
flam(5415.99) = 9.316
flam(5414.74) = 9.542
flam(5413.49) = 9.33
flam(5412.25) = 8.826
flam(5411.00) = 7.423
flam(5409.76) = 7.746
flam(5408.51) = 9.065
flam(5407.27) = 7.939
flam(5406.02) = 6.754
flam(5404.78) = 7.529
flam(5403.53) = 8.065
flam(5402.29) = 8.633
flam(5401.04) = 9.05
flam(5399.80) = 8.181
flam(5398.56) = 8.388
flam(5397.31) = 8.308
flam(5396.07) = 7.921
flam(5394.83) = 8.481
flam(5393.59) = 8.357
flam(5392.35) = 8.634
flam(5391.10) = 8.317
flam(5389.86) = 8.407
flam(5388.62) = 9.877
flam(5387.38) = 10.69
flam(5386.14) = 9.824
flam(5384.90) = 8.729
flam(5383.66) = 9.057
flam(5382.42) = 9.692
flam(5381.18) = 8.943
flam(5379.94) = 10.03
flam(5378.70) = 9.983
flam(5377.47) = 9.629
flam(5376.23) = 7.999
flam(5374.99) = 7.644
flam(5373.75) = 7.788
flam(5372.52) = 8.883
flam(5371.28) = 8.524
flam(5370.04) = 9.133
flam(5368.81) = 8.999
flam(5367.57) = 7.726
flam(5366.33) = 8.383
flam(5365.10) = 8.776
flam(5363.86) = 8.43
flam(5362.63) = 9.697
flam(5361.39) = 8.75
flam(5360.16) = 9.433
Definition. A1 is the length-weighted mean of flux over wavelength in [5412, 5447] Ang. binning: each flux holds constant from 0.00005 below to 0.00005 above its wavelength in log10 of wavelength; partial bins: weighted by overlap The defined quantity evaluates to 8.91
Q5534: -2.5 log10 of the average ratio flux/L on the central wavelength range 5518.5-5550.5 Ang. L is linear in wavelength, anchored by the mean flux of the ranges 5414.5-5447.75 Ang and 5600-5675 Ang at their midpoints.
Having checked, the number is 0.00 mag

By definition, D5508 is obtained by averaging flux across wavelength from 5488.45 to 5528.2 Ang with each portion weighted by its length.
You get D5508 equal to 8.86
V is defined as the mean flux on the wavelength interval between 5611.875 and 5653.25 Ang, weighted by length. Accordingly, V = 8.85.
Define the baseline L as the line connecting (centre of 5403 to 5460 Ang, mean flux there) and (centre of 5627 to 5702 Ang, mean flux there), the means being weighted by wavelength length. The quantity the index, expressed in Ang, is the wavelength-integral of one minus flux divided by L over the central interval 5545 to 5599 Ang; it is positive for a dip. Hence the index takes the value -0.2 Ang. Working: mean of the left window 8.71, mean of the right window 8.75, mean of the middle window 8.76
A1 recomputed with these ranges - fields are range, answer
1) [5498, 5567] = 8.82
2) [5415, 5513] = 8.81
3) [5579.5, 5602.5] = 8.62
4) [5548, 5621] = 8.78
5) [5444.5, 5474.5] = 8.72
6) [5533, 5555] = 9.04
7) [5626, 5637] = 8.8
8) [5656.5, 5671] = 8.41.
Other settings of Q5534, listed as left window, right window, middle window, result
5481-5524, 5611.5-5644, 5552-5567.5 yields 0.02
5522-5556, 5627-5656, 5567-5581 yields 0.01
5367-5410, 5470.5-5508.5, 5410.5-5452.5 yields -0.02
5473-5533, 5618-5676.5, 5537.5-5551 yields -0.05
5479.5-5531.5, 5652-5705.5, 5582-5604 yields 0.01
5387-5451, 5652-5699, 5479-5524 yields -0.01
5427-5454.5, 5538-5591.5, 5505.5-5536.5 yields 0.01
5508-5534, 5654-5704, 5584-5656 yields -0.01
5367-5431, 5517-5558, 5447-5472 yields 0.00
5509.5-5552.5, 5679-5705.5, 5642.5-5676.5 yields 0.01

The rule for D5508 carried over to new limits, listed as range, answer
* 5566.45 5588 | 8.74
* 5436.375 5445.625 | 9.06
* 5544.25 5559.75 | 8.95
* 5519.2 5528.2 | 8.83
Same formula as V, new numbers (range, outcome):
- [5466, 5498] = 8.64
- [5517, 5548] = 8.84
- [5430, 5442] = 8.95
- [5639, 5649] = 9.18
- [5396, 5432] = 8.56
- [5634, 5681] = 8.74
